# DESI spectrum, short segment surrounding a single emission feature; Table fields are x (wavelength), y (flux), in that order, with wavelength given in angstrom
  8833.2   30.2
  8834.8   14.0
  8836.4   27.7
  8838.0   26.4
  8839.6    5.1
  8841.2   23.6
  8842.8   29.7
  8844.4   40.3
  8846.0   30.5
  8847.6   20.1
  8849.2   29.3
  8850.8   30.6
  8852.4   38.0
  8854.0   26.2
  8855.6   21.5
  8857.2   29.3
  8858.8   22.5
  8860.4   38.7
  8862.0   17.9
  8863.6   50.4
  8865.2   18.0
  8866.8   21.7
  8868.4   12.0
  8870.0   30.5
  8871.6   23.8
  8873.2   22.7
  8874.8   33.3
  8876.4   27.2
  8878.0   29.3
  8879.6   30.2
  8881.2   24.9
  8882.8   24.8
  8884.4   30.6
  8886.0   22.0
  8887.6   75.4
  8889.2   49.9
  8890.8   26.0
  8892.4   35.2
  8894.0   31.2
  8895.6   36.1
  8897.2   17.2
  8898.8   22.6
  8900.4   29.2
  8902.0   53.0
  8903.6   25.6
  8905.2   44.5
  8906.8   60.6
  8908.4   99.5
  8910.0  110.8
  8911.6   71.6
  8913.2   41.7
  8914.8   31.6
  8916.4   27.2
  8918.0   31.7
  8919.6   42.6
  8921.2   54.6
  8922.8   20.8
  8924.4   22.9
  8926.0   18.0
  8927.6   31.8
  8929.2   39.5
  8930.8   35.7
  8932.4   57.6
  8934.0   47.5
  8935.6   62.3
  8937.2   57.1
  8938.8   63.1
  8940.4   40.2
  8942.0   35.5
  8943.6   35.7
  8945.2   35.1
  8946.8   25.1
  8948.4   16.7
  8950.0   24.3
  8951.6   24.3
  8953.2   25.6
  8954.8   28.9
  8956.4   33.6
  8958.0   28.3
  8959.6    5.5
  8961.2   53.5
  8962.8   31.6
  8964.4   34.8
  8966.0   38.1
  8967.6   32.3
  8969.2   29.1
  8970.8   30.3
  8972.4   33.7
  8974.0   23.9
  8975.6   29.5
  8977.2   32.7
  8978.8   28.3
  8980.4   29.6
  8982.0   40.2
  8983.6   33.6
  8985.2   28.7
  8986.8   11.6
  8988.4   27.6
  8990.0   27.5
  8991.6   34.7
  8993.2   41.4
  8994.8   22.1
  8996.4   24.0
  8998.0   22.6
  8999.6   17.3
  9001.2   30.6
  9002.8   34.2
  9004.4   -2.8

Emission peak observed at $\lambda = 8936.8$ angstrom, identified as [N II] 6583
